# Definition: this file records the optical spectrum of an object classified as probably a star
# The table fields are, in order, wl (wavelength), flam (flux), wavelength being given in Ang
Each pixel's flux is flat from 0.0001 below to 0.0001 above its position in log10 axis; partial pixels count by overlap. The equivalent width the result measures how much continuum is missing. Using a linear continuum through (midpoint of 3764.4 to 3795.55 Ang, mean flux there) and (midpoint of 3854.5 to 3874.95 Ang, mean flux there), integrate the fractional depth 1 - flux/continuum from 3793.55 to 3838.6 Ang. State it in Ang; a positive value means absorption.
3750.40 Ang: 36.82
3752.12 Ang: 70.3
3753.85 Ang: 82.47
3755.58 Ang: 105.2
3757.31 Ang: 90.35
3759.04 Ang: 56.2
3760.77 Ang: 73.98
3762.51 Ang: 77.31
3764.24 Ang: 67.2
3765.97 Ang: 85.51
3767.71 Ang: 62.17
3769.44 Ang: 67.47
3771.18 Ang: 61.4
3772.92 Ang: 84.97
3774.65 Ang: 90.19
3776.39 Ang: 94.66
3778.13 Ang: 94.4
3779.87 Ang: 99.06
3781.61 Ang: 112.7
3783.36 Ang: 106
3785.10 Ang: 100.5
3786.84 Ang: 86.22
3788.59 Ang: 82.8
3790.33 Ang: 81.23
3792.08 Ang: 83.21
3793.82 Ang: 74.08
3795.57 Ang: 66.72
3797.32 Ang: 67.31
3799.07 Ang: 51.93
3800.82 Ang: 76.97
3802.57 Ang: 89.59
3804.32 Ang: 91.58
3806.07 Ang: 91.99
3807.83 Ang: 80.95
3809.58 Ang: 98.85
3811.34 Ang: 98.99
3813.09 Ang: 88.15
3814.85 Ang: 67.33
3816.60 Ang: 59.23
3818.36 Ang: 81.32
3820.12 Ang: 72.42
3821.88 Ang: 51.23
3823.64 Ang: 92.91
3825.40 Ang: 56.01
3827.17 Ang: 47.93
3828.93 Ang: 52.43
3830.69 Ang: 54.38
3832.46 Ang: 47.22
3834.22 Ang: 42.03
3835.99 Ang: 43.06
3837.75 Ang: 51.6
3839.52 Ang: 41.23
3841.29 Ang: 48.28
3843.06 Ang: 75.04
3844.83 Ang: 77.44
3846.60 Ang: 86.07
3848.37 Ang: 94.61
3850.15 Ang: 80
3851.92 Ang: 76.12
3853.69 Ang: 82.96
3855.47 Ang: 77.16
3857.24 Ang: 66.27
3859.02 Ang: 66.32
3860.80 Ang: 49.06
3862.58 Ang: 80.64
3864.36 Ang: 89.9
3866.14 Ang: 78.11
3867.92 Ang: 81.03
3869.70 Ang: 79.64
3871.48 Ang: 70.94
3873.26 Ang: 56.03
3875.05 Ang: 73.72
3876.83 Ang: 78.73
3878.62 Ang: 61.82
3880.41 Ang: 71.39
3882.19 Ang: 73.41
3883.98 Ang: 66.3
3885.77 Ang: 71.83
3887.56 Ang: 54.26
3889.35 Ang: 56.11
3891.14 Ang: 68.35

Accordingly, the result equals 6.2 Ang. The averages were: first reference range 85.3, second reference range 72.4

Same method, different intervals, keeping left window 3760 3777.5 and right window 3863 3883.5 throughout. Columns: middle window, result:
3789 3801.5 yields 0.7 Ang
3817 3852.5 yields 5.5 Ang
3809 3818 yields -0.7 Ang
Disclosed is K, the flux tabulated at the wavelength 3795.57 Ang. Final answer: 66.72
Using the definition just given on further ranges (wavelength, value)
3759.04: 56.2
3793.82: 74.08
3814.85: 67.33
